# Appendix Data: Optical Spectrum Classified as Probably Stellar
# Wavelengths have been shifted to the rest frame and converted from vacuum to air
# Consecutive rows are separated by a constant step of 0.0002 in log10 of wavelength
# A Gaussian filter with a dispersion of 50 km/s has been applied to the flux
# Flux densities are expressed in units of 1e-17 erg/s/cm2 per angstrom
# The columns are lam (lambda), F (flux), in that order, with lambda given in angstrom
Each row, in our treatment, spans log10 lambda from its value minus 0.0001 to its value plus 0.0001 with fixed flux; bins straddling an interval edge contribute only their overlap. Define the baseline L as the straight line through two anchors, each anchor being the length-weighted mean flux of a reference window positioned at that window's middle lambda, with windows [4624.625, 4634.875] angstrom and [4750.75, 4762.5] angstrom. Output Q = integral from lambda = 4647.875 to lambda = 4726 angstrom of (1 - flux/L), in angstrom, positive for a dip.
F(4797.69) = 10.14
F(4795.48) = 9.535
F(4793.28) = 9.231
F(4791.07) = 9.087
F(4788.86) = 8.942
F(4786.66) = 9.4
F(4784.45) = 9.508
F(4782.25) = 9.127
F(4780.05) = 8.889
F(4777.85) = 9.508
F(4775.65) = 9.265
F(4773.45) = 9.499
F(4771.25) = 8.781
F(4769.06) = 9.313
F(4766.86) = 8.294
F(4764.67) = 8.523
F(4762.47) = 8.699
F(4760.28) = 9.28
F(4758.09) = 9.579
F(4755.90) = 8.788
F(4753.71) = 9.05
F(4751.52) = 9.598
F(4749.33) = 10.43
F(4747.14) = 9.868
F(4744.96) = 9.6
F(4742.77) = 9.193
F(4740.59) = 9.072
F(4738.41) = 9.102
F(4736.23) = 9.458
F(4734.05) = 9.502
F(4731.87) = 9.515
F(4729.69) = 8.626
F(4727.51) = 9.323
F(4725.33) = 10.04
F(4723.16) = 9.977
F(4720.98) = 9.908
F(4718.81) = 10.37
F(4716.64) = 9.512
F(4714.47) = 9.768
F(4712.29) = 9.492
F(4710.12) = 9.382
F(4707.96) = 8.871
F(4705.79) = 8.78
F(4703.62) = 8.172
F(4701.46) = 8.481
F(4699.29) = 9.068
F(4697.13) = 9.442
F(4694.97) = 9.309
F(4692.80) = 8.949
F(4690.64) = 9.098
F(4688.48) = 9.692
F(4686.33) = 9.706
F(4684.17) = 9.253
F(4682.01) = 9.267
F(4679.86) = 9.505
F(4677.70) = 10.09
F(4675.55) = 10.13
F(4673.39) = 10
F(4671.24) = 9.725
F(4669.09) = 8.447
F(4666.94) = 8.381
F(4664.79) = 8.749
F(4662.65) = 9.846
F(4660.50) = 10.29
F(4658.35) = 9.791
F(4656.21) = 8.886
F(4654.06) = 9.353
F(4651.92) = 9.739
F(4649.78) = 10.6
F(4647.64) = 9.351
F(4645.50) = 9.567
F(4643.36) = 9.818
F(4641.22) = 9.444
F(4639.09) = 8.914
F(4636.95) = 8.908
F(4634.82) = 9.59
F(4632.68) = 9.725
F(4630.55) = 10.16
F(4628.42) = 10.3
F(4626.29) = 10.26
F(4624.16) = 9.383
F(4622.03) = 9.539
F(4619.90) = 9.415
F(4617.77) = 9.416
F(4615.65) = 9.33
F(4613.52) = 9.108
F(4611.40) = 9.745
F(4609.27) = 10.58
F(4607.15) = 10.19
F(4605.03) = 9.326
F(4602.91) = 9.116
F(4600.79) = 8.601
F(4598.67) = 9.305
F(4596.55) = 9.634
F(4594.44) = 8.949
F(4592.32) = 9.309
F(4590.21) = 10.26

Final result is 1.6 angstrom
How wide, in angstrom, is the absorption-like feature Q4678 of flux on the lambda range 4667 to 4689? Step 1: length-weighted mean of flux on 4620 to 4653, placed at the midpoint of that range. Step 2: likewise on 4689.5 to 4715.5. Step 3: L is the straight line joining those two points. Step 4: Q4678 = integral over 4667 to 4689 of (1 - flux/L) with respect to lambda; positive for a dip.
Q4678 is -0.5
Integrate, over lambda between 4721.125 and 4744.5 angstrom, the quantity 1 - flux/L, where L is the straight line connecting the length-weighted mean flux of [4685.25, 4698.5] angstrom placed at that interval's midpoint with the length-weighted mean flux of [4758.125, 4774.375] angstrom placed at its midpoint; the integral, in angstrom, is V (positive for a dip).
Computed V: -0.7 angstrom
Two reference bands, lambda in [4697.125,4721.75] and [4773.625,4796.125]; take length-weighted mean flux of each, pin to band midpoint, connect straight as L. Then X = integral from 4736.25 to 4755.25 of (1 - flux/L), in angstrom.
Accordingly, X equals -0.4 angstrom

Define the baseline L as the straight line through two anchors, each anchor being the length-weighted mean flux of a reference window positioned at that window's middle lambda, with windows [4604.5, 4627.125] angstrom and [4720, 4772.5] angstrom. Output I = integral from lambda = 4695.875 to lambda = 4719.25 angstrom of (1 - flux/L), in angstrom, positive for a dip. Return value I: 0.6 angstrom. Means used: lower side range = 9.66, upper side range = 9.31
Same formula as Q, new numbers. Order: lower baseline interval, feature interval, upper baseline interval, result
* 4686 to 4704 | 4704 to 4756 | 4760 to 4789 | -2.09 angstrom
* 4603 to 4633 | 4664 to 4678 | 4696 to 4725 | 0.26 angstrom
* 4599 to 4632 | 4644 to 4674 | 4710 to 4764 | 0.30 angstrom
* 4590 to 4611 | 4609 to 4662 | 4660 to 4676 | -1.08 angstrom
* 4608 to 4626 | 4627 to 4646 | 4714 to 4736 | -0.02 angstrom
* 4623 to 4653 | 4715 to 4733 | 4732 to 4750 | -0.23 angstrom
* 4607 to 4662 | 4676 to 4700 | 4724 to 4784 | 0.15 angstrom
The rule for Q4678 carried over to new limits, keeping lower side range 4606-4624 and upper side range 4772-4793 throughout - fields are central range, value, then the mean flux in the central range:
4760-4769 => 0.55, 8.71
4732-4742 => 0.05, 9.31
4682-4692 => 0.07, 9.41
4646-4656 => -0.12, 9.67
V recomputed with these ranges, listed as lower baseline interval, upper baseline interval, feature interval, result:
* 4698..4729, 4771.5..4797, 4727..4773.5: 0.4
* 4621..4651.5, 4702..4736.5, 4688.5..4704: 0.8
